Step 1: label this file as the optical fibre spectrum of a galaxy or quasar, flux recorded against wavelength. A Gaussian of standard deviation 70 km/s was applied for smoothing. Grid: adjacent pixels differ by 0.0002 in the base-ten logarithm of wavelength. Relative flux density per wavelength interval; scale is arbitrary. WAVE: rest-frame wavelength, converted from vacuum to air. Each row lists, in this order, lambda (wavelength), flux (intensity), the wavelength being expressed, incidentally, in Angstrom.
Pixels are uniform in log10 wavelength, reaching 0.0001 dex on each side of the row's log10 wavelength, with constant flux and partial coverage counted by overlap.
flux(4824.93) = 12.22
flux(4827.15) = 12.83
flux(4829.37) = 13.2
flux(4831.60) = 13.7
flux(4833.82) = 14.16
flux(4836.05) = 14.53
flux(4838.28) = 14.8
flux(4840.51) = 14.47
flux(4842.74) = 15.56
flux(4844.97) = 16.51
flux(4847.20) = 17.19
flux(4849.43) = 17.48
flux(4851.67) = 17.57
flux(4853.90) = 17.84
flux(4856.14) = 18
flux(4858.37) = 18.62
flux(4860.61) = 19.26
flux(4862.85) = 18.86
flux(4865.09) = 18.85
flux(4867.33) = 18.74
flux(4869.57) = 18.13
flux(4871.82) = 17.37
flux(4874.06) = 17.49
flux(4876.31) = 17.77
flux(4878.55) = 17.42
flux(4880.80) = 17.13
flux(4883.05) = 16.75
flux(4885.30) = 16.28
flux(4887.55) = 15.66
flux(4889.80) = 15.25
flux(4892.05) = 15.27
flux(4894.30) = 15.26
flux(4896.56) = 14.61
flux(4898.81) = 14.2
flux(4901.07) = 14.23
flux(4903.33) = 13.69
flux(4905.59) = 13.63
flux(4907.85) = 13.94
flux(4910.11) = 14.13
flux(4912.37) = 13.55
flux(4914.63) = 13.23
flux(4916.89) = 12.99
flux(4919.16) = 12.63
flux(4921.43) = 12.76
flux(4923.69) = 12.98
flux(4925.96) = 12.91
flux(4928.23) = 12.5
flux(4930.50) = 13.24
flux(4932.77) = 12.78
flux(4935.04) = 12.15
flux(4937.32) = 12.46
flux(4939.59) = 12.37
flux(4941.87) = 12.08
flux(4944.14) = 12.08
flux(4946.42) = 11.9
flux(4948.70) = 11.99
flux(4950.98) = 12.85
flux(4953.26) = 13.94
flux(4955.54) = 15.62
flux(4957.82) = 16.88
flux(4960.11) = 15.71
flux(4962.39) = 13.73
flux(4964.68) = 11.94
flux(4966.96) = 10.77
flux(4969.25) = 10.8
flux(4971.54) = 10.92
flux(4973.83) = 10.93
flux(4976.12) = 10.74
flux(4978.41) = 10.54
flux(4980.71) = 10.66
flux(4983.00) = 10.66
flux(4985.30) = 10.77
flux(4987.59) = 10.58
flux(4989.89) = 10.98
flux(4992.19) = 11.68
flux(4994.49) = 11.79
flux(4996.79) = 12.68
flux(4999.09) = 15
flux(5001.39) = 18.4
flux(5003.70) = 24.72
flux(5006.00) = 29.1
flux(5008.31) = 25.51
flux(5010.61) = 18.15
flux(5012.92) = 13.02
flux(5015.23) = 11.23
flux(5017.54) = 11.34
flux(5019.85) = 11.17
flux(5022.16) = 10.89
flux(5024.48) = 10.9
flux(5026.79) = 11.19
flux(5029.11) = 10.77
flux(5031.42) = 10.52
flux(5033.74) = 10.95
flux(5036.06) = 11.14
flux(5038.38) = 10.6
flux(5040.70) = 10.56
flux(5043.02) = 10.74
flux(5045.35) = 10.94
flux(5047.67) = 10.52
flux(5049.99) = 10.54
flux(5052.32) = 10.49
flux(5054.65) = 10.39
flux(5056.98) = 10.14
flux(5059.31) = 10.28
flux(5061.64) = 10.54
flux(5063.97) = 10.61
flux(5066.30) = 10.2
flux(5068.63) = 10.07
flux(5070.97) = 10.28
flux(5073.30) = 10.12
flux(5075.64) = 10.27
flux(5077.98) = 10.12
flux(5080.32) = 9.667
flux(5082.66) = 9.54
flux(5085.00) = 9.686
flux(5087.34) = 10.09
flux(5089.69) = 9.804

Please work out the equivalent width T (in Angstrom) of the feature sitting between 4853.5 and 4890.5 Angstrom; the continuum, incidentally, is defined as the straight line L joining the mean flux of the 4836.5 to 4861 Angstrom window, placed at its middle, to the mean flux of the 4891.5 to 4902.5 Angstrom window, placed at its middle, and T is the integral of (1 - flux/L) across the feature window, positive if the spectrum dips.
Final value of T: -4.2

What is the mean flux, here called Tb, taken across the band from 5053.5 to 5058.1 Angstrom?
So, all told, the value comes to 10.3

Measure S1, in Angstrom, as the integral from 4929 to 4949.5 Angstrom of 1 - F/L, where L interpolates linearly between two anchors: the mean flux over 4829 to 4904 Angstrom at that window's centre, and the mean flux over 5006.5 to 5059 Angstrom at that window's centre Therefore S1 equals 3.1 Angstrom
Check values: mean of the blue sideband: 16.4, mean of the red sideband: 12.1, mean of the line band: 12.3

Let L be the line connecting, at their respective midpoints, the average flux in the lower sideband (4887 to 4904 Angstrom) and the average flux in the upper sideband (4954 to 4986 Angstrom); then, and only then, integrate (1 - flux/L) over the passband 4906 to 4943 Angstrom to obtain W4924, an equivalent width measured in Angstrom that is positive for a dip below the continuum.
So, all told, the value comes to 2.3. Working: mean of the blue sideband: 14.8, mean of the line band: 12.9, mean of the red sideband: 12.2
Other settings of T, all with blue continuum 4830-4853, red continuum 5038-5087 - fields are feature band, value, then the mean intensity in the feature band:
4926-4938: 0.67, 12.7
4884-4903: -0.95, 15.1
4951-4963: -2.08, 15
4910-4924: 0.65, 13.1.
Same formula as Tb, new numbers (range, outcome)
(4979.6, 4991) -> 10.7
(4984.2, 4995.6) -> 11.2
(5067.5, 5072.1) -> 10.2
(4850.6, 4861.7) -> 18.3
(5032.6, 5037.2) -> 11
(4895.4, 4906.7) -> 14.1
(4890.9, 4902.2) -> 14.7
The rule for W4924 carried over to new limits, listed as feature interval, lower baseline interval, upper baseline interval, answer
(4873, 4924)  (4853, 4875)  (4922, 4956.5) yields 3.2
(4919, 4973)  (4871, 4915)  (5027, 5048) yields 3.3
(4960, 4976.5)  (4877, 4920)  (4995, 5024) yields 4.3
